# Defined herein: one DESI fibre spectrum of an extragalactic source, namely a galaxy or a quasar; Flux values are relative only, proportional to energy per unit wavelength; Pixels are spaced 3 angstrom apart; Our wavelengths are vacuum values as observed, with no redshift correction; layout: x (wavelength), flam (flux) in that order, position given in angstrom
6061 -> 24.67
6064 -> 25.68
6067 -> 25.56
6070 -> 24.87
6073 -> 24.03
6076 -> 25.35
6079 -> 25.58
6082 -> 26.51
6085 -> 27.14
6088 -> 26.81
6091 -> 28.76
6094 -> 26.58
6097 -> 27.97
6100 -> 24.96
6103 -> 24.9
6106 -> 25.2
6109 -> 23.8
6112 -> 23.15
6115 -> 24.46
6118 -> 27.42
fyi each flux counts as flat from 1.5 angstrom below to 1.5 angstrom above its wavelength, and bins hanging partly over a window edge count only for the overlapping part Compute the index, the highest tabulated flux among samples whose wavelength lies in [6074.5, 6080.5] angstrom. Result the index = 25.58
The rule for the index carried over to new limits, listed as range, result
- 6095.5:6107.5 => 27.97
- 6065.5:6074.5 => 25.56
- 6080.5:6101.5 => 28.76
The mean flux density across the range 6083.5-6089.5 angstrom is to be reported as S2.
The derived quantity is 27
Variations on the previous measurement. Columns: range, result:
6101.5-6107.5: 25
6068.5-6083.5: 25.3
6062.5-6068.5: 25.6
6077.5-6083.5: 26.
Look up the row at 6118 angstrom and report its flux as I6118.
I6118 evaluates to 27.42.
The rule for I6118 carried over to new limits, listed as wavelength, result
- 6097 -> 27.97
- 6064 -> 25.68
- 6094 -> 26.58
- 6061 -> 24.67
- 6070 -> 24.87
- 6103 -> 24.9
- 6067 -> 25.56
